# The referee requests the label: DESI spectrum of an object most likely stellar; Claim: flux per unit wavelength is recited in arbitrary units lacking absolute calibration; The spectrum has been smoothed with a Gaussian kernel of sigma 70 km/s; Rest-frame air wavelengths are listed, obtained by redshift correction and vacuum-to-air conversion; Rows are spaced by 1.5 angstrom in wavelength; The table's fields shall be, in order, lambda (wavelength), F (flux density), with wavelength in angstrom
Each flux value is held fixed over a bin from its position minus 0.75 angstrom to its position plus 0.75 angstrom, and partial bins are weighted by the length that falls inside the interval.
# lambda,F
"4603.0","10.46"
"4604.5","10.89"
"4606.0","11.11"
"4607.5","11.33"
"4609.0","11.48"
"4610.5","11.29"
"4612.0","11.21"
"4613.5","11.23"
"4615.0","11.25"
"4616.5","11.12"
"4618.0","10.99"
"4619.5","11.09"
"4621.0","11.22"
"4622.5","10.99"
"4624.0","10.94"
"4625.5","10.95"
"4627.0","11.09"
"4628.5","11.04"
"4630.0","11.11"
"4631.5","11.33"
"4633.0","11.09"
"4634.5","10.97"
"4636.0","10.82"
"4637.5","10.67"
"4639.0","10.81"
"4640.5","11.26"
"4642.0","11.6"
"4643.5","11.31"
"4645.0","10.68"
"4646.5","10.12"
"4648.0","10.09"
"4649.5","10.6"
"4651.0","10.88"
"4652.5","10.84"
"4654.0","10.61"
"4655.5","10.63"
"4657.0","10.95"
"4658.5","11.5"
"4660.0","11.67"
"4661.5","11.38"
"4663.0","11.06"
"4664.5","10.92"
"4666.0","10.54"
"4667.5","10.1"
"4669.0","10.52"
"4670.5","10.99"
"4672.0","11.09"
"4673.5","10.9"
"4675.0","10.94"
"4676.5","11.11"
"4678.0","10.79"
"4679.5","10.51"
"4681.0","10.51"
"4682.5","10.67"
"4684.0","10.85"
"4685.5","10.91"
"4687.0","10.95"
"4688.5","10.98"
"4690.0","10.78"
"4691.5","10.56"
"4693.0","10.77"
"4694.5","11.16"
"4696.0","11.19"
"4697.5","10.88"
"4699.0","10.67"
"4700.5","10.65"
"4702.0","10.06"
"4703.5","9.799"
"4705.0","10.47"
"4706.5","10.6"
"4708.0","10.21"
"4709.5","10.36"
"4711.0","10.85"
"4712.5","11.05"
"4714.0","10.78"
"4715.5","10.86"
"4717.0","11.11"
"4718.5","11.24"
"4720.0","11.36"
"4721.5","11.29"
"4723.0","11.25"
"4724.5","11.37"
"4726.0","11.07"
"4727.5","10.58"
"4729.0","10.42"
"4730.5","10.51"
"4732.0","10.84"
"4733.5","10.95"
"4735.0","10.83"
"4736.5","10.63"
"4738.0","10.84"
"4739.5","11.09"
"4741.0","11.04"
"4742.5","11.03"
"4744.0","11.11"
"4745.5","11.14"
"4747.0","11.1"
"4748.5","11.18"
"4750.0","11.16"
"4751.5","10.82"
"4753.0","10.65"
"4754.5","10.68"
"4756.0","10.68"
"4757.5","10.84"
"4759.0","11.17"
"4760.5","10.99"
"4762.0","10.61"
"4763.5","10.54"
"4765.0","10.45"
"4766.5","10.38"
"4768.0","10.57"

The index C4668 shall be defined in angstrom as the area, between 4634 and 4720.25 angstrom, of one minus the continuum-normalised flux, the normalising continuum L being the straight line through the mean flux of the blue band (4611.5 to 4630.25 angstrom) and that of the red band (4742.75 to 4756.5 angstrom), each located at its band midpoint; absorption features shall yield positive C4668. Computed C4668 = 1.75 angstrom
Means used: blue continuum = 11.1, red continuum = 11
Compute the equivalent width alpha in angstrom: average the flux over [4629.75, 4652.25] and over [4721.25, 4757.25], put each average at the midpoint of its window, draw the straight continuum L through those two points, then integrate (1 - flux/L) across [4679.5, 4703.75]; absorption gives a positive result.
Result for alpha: 0.40 angstrom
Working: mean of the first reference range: 10.9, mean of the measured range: 10.7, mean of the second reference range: 10.9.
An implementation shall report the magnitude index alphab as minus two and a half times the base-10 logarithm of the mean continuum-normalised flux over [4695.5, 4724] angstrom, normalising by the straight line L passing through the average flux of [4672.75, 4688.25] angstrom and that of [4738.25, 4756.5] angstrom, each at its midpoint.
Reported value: 0.01 mag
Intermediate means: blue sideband 10.8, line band 10.8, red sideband 11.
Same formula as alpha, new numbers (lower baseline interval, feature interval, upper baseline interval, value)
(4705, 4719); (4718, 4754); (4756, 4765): -0.7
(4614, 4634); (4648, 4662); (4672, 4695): 0.0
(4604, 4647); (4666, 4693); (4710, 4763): 0.6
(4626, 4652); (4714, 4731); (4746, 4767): -0.3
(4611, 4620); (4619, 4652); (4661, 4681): 0.3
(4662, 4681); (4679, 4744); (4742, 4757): 0.4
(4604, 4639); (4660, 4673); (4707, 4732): 0.1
